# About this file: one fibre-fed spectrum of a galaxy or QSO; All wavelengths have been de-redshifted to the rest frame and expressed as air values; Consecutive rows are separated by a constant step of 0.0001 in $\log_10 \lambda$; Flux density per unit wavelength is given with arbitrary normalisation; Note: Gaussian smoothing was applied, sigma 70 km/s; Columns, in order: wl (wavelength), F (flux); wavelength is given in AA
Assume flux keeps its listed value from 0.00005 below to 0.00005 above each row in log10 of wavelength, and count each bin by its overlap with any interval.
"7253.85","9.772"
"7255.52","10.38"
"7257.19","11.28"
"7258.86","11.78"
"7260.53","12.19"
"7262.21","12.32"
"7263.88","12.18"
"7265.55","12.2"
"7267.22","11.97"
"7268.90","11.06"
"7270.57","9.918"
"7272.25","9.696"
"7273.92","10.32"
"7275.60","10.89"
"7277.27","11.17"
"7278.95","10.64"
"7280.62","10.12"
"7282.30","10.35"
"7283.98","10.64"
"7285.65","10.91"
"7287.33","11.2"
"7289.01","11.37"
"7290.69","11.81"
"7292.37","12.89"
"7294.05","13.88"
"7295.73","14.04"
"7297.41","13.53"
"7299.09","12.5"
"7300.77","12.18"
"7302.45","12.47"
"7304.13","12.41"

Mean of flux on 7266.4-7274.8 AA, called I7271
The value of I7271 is 10.6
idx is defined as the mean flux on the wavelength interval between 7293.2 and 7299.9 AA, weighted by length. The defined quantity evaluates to 13.5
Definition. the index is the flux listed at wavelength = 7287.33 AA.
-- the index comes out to 11.2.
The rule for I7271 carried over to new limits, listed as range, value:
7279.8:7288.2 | 10.6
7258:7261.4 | 12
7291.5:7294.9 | 13.4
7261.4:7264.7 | 12.3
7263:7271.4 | 11.5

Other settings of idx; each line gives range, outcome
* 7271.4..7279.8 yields 10.5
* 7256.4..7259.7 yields 11.5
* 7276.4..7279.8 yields 10.9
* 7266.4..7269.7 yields 11.5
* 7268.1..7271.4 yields 10.5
